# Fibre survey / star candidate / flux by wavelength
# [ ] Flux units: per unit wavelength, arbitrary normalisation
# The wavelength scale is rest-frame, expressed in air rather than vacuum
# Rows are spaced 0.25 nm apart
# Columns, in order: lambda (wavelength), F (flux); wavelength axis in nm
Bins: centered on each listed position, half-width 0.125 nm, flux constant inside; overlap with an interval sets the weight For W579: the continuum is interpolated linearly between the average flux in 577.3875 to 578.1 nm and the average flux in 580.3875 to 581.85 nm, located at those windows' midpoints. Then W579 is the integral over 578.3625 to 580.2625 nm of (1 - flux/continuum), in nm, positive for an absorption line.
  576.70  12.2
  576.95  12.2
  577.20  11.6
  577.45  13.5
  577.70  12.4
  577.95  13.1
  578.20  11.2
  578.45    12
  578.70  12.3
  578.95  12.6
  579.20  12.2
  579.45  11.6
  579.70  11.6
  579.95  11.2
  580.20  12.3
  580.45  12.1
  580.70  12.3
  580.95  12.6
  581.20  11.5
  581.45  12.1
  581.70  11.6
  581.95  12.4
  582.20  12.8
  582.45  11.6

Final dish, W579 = 0.08 nm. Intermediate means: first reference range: 12.9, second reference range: 12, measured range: 12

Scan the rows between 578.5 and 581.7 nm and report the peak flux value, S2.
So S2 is 12.6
